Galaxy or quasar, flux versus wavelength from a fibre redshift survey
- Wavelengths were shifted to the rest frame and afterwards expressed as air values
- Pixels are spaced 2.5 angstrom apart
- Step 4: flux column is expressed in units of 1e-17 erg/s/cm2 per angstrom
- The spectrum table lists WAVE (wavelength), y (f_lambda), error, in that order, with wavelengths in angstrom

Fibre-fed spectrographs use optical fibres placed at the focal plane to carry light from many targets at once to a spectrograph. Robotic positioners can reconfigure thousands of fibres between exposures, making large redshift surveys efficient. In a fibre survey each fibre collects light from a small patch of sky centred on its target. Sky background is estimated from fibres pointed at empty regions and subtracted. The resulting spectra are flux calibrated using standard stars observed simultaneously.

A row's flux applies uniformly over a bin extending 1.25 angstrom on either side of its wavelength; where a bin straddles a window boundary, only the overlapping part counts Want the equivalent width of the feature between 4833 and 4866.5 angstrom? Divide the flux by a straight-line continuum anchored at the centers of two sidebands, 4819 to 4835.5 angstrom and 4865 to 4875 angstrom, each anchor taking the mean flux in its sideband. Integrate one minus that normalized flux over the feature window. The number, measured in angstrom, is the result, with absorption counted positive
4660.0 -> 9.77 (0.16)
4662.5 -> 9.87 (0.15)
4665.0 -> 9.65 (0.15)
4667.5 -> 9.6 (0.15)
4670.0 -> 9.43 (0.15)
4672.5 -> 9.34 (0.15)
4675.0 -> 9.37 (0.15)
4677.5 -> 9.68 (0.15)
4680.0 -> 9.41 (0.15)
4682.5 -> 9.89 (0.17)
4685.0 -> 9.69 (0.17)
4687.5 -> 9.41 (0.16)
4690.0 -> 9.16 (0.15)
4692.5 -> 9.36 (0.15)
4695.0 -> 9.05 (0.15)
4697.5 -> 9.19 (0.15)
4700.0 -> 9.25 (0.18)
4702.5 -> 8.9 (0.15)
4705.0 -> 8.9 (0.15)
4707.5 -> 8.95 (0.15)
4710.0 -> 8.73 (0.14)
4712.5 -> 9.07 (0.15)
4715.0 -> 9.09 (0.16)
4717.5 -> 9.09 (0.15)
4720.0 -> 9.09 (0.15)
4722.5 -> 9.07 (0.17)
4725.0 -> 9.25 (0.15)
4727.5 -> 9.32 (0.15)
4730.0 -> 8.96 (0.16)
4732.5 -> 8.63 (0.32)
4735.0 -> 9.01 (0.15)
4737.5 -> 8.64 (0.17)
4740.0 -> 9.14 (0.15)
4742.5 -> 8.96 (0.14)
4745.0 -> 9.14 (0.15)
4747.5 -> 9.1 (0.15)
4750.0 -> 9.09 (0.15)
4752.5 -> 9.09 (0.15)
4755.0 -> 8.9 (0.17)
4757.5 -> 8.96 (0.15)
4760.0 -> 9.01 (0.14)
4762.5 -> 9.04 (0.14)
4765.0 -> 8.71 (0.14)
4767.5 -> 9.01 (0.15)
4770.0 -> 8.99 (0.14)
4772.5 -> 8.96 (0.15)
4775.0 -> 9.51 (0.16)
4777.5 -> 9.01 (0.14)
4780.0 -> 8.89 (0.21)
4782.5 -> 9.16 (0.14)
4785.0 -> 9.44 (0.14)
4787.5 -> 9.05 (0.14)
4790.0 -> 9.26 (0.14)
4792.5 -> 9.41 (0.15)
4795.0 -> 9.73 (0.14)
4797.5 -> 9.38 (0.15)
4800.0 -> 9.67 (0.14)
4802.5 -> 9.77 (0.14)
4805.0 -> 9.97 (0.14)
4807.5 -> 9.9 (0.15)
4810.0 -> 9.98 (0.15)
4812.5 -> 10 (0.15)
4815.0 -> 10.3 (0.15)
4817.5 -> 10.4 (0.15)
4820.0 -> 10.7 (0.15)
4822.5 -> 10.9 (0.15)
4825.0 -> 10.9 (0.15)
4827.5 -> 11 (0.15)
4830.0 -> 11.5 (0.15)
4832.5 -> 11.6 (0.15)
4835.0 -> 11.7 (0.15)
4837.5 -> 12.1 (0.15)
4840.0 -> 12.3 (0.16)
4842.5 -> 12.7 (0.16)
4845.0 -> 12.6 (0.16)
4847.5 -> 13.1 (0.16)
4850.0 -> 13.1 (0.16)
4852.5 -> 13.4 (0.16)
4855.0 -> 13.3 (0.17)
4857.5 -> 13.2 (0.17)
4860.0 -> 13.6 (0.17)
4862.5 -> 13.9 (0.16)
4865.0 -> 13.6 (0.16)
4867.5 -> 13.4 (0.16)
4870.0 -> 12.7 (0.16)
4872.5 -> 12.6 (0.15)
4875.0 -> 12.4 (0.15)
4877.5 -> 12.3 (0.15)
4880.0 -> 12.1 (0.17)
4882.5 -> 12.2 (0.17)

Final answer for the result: -2.3 angstrom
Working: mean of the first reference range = 11.2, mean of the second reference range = 12.9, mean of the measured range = 12.9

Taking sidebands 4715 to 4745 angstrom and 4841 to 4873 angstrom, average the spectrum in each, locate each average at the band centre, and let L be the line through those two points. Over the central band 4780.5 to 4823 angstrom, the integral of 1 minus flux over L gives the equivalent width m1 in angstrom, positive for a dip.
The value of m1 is 5.92 angstrom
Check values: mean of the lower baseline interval 9.02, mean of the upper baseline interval 13.2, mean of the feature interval 9.79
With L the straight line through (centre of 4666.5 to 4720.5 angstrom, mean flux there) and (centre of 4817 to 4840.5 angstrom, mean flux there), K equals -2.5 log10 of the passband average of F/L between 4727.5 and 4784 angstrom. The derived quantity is 0.13 mag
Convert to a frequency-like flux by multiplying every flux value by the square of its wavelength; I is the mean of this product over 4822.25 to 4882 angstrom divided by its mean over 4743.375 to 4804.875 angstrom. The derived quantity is 1.41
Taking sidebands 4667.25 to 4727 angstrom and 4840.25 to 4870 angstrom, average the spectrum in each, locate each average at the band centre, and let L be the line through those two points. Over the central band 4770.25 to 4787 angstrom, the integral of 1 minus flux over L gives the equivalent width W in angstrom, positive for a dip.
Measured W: 3.2 angstrom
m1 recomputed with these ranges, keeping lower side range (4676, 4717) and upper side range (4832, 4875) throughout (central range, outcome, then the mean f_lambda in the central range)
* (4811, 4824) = 1.7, 10.5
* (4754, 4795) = 7.2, 9.1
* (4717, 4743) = 2.6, 9.01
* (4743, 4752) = 1.1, 9.1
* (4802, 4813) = 1.8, 9.93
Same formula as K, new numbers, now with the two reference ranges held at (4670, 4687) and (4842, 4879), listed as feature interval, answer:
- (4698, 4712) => 0.12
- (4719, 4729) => 0.14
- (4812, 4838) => 0.13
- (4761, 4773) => 0.25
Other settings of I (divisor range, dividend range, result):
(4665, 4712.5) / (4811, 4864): 1.38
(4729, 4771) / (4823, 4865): 1.45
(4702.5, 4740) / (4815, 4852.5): 1.37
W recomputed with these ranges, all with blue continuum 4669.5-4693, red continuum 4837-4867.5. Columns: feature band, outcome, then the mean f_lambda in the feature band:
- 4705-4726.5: 2.5 angstrom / 9.04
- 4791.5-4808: 3.2 angstrom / 9.68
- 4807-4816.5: 1.7 angstrom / 10.1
